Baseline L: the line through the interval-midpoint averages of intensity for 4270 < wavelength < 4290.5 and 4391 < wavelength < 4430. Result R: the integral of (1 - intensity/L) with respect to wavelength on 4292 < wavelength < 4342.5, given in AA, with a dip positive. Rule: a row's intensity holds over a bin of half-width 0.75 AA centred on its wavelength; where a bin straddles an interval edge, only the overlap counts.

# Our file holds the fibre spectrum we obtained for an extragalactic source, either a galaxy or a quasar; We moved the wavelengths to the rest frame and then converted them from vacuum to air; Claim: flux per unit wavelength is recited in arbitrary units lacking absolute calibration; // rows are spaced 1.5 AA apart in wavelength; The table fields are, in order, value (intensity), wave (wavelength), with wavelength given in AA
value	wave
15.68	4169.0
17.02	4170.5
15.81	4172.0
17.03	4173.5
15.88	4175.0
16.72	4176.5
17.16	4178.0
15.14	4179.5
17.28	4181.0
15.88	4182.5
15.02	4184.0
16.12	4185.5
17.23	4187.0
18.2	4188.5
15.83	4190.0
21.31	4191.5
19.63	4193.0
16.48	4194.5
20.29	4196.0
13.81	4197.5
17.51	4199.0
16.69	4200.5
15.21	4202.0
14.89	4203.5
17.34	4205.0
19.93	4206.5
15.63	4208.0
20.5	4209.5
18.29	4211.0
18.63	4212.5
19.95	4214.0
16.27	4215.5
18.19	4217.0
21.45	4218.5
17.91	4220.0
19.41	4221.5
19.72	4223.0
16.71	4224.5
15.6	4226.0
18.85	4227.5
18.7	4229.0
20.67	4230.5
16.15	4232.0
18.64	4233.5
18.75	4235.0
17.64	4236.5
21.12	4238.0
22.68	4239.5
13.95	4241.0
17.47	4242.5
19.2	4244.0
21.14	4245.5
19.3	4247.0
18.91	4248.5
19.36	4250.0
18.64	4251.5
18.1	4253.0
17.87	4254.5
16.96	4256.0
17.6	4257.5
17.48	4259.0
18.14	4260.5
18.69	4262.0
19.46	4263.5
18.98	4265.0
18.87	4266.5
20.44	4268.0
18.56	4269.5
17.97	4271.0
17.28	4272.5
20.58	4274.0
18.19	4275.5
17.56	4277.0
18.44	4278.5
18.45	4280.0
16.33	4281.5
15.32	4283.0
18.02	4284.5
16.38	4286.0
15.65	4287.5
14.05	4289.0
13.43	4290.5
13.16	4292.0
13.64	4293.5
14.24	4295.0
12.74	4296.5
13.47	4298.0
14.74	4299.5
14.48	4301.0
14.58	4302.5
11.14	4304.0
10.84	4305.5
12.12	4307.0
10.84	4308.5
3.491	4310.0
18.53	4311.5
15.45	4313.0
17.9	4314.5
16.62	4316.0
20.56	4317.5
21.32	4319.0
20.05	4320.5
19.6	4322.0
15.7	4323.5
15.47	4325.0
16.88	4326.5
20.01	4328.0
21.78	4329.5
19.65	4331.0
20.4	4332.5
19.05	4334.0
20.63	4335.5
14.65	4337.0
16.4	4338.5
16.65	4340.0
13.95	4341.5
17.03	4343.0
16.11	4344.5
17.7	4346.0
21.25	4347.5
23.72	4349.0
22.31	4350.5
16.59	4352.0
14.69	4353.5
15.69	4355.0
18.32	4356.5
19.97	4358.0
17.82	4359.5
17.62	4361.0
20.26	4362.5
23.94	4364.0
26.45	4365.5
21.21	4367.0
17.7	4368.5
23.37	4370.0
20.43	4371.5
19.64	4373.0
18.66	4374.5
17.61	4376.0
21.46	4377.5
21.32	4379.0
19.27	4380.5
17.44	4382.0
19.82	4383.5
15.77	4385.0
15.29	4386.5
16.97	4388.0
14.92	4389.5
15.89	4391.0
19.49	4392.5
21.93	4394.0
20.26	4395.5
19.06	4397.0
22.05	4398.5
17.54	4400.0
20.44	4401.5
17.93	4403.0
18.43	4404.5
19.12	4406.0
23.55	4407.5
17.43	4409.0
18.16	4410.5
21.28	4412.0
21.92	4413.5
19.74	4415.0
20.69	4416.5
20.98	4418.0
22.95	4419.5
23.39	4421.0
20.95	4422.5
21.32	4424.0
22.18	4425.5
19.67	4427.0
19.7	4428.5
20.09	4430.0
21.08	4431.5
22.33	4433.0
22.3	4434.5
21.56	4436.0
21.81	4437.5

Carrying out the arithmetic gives 5.92 AA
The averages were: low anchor 17.1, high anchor 20.3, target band 16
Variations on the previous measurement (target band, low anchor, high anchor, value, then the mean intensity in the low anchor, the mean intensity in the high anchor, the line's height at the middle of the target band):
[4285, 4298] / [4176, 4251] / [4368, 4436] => 3.15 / 18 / 19.8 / 18.7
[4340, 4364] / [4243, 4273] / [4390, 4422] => 1.50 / 18.6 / 20.1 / 19.6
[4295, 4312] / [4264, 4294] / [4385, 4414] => 4.90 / 17.1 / 18.9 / 17.5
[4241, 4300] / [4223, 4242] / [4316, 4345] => 3.25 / 18.3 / 18.2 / 18.3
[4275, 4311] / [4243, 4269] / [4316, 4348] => 8.37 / 18.8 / 18.3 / 18.5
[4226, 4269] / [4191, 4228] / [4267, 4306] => -4.45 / 18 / 15.8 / 16.9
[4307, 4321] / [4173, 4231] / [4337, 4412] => 2.03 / 17.6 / 18.9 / 18.5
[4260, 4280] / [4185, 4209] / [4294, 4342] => -2.60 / 17.3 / 16.1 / 16.6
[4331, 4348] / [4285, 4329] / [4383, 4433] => -1.08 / 15.1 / 19.7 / 16.6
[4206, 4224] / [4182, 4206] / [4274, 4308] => -2.41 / 17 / 15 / 16.6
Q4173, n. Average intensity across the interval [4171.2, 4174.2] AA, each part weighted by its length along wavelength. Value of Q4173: 16.4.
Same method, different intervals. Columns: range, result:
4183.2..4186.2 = 15.6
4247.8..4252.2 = 19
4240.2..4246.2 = 18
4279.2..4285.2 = 17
